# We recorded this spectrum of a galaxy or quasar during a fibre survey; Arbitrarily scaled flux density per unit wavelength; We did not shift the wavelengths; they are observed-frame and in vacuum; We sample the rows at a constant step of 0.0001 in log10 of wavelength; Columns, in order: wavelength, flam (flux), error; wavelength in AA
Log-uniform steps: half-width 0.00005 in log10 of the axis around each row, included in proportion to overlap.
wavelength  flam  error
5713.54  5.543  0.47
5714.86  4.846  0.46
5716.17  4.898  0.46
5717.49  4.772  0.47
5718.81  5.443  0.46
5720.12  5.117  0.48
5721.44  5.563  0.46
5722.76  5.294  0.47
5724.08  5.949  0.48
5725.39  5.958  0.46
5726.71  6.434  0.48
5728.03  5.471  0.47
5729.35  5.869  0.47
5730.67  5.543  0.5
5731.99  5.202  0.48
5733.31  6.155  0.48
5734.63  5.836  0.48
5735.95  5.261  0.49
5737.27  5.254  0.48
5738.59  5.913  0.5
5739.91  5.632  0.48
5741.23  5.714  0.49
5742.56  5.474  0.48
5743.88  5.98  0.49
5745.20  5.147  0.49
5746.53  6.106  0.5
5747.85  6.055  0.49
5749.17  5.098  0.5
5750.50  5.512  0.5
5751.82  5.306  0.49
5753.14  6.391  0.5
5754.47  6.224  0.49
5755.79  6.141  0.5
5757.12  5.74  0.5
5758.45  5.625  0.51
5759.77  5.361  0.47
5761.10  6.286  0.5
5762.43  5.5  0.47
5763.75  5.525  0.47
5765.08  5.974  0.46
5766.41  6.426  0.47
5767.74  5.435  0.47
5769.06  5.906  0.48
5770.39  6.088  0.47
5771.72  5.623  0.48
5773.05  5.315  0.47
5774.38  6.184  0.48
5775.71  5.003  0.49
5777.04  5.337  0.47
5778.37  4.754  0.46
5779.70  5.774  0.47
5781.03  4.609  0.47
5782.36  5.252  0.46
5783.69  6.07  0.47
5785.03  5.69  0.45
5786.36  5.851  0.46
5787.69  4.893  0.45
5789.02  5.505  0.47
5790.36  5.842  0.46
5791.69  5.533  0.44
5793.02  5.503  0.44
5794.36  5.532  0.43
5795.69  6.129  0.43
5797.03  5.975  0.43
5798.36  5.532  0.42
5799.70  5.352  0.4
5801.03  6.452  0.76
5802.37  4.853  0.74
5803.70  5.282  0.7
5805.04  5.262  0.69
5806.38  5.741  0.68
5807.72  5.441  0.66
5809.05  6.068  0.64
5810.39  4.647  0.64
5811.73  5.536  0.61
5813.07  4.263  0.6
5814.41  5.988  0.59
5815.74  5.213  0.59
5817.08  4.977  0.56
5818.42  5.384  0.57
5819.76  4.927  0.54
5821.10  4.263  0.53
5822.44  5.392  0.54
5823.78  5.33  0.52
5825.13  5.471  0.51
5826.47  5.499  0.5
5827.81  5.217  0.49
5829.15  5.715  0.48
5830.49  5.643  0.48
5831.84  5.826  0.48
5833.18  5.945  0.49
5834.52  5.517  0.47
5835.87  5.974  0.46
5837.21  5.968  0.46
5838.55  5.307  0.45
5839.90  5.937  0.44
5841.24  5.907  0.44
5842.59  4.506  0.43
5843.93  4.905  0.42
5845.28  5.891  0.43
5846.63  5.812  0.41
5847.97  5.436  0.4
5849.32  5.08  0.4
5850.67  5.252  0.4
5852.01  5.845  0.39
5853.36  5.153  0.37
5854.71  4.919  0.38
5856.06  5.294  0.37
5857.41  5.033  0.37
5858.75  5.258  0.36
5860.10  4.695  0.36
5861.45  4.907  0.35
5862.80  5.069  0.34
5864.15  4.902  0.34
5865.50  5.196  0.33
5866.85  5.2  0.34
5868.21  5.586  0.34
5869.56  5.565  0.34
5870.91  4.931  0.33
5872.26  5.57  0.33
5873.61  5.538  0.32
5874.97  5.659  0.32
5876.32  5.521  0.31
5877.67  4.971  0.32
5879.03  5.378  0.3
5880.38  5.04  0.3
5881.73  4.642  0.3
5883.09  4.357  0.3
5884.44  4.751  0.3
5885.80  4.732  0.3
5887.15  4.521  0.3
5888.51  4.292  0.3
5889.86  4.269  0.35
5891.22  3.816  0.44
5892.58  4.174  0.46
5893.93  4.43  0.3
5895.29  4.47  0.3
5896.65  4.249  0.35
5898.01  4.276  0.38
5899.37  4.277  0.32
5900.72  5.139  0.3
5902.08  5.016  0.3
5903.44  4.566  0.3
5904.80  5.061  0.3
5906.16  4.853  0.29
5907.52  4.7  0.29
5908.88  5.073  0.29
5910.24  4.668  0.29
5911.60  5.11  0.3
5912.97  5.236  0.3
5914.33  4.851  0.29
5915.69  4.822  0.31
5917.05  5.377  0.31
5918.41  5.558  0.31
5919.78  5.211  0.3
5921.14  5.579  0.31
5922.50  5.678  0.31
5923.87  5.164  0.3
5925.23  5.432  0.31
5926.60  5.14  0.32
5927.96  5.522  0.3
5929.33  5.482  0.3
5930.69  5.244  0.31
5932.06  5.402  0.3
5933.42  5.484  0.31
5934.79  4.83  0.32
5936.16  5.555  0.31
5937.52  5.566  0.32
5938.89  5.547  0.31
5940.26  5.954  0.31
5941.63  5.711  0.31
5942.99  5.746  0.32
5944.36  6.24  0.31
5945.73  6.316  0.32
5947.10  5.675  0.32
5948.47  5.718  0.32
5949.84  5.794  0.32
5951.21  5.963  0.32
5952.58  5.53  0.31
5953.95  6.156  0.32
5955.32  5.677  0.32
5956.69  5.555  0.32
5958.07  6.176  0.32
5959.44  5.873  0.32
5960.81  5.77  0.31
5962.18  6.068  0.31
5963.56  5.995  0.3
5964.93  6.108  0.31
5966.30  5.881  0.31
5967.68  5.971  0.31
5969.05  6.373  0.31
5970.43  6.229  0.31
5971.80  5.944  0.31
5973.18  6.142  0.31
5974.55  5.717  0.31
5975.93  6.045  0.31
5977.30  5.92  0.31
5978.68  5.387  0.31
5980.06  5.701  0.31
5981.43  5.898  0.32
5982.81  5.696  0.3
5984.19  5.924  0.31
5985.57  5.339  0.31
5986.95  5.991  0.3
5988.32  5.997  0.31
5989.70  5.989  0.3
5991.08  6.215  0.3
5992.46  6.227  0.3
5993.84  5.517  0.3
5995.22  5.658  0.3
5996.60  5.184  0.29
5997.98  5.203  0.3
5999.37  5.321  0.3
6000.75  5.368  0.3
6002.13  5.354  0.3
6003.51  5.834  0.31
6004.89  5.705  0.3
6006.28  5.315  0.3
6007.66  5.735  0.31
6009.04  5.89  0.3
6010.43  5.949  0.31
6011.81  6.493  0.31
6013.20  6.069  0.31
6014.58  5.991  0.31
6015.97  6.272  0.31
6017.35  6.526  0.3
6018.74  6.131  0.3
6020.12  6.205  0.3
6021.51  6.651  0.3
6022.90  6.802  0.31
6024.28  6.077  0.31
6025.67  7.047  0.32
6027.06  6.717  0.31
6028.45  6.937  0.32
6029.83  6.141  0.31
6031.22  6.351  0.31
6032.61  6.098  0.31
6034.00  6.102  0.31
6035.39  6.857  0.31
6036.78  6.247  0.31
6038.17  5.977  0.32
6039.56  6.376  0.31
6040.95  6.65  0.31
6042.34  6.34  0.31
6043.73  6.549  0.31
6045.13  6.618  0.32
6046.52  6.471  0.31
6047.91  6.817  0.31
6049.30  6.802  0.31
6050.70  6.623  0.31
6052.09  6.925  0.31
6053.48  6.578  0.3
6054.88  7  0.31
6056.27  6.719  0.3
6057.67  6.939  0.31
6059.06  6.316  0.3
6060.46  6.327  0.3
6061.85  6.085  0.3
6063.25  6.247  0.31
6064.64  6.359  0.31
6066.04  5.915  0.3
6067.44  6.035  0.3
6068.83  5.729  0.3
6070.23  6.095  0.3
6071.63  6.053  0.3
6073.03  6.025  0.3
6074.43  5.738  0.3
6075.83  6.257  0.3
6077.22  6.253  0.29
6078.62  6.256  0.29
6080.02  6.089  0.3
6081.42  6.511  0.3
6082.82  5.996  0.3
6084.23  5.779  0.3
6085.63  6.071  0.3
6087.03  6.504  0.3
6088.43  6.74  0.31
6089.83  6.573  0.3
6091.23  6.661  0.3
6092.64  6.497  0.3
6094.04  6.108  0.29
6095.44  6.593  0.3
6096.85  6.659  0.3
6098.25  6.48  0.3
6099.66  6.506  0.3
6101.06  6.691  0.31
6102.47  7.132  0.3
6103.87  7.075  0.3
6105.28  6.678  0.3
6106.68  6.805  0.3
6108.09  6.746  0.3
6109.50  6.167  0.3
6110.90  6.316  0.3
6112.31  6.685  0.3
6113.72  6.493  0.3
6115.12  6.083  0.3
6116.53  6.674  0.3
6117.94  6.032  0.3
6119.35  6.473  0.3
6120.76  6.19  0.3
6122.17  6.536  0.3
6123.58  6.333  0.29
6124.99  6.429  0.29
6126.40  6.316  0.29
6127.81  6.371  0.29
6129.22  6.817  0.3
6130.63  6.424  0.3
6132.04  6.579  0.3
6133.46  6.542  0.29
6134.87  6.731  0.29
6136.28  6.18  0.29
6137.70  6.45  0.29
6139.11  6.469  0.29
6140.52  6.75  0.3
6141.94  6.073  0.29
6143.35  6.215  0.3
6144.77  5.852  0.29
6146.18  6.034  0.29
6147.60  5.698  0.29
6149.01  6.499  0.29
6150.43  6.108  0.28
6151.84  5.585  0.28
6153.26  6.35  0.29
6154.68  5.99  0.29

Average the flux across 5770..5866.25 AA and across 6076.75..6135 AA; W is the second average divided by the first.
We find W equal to 1.2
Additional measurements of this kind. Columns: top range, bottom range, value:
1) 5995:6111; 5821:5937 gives 1.22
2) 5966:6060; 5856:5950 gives 1.20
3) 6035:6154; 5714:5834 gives 1.15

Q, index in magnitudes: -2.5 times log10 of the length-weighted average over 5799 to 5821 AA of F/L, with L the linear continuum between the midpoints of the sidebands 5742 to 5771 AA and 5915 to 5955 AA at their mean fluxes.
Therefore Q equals 0.08 mag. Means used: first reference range 5.79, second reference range 5.57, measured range 5.31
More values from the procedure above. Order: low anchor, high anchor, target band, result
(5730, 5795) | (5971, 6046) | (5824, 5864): 0.07 mag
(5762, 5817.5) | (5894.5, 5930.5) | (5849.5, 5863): 0.02 mag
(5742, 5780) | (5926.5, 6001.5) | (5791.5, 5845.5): 0.05 mag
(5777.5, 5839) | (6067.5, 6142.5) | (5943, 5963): 0.01 mag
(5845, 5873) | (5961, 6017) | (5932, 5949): -0.01 mag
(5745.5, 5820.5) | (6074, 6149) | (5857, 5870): 0.13 mag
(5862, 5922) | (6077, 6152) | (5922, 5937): -0.04 mag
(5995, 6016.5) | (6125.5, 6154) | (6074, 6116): -0.06 mag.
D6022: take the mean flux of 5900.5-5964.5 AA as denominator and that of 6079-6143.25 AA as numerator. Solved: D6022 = 1.18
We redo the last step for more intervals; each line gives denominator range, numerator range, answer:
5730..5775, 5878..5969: 0.92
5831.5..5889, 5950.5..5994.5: 1.12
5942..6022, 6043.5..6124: 1.09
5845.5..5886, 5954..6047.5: 1.16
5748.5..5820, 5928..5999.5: 1.04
